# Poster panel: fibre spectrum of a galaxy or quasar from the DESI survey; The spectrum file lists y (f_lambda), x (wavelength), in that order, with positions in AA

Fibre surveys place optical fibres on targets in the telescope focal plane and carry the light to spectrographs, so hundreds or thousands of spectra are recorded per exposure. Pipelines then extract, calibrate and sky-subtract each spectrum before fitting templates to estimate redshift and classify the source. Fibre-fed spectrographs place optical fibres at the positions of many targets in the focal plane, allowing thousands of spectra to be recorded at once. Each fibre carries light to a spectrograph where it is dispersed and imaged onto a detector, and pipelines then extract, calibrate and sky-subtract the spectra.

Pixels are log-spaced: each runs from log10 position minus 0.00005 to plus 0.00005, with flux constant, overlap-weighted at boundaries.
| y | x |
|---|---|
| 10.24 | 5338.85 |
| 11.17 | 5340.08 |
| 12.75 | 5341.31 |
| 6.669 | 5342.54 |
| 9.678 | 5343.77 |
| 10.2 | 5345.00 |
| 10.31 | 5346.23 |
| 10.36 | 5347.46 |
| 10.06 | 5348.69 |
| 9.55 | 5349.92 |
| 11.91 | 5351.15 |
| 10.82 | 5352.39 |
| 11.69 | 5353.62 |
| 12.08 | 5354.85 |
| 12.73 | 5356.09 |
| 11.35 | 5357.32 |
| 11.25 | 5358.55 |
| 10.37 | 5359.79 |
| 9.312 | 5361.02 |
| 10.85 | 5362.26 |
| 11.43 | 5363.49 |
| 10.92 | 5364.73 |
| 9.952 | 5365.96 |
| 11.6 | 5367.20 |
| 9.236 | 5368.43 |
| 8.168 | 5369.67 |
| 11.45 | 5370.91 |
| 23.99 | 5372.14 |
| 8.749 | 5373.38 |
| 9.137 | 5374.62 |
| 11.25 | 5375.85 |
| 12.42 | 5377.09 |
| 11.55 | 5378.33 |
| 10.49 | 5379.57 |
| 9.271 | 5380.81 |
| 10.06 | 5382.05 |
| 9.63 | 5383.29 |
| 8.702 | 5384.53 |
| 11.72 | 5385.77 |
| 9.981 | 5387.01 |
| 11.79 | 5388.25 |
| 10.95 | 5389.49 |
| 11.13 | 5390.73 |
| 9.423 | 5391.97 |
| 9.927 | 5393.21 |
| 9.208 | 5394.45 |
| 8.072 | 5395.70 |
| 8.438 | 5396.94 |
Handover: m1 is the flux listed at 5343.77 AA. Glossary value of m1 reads 9.678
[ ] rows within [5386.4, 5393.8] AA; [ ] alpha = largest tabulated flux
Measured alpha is 11.79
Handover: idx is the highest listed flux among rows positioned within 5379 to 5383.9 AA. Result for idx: 10.49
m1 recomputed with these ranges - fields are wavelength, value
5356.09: 12.73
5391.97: 9.423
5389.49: 10.95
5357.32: 11.35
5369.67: 8.168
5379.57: 10.49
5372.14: 23.99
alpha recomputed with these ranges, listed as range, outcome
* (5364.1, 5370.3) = 11.6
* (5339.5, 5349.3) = 12.75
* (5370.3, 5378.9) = 23.99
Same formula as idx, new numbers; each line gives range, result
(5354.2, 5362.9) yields 12.73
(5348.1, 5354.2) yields 11.91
